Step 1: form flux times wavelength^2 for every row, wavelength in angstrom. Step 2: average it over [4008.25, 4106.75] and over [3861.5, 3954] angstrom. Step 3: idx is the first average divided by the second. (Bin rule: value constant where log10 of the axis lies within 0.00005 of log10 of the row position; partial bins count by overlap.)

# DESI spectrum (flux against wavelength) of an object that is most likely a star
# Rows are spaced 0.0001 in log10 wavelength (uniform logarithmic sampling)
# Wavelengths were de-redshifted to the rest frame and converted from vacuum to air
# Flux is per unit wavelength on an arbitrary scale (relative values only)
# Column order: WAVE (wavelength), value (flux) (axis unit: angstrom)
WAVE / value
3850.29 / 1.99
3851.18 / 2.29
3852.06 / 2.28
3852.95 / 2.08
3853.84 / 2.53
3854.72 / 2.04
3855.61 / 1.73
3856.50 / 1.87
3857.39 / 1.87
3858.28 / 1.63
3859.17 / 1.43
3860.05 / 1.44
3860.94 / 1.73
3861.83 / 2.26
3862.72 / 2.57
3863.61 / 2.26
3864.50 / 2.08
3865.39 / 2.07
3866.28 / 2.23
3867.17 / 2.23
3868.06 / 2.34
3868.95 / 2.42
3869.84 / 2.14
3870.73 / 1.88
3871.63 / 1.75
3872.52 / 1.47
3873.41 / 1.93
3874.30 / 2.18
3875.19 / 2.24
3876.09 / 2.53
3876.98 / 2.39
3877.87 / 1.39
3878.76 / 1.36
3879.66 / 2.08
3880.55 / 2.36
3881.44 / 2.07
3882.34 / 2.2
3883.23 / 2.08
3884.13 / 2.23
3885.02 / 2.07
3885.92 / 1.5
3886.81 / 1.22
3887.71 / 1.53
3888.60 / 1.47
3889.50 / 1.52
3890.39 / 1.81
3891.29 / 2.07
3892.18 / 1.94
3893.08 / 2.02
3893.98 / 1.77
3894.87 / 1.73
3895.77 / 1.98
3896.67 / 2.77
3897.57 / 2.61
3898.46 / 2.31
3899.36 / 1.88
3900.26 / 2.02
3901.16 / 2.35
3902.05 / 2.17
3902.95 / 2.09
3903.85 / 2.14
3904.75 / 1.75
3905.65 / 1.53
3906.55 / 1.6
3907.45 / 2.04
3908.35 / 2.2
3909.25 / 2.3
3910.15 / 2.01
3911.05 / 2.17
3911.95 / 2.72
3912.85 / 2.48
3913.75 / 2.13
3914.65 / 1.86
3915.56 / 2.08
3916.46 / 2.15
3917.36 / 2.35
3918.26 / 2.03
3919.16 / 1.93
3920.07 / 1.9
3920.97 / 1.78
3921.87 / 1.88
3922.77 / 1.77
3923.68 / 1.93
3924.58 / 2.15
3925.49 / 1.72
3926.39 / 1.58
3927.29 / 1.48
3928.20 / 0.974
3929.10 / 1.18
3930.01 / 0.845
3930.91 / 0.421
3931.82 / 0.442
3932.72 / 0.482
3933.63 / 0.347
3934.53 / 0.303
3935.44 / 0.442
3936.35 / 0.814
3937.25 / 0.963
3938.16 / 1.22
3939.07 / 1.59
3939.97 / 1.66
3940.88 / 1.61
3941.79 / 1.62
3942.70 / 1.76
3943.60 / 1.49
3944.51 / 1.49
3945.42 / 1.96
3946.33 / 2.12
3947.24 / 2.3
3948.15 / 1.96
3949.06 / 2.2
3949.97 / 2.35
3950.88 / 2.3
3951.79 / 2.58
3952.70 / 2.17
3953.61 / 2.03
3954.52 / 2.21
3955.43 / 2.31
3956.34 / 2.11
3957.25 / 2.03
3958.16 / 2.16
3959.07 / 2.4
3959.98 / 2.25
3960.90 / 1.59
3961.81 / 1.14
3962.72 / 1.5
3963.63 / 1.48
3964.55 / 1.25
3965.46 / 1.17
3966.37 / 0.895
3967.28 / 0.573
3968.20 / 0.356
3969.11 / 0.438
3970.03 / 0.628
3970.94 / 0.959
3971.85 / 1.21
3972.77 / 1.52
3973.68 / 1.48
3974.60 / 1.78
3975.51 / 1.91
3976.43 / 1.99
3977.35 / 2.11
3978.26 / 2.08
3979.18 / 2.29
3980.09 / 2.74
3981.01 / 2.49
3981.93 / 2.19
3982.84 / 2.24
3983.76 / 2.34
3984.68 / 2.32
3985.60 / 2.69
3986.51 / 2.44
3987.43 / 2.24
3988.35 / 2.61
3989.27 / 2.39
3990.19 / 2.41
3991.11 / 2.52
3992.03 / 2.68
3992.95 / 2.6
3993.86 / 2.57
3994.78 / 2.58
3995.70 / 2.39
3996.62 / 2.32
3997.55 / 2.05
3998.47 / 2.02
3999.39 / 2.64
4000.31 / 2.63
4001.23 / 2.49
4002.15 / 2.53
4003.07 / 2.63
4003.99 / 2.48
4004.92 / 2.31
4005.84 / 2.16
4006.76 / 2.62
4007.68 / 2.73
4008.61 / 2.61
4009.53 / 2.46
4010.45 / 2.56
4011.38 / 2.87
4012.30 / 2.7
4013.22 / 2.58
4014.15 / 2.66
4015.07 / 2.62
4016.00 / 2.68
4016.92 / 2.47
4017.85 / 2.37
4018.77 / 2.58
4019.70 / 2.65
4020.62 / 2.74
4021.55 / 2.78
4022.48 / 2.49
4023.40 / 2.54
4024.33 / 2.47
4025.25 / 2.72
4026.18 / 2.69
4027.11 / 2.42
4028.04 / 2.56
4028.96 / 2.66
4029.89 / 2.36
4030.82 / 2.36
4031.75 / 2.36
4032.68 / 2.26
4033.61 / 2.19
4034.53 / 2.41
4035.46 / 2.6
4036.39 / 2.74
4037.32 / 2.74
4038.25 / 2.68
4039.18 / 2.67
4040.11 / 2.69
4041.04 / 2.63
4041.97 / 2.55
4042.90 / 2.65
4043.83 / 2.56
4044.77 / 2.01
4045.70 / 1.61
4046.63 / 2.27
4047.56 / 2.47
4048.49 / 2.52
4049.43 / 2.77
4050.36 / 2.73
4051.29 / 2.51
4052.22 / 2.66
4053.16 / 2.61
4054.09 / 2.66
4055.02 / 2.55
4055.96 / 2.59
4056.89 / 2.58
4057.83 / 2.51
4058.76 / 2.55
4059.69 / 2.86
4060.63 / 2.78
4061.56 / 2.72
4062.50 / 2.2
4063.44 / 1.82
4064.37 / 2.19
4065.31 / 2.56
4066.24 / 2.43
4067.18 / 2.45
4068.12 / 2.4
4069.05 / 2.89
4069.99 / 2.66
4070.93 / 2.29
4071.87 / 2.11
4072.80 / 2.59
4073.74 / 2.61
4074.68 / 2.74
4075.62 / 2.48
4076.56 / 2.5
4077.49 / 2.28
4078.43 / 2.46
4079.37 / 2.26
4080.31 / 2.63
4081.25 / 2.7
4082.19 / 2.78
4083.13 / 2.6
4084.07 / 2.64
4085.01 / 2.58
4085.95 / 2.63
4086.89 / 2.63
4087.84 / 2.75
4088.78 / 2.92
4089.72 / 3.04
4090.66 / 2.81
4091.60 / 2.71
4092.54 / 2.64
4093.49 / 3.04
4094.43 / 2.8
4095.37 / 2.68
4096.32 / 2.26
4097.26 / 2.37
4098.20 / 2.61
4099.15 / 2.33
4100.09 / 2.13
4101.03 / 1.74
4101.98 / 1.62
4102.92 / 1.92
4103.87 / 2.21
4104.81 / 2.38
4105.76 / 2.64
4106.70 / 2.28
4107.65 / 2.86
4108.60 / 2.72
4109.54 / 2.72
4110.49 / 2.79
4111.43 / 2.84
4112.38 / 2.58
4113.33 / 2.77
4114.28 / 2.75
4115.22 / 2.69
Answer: 1.47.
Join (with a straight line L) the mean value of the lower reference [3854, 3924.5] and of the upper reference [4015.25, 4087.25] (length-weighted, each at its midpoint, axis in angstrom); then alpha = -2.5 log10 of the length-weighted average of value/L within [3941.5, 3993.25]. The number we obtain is 0.18 mag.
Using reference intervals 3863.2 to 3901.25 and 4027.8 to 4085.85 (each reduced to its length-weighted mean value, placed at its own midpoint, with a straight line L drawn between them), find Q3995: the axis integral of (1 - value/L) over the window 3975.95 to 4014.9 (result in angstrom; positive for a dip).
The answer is -2.0 angstrom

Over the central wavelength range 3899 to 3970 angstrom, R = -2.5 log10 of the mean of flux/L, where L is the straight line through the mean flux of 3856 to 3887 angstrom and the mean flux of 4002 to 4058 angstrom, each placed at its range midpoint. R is 0.29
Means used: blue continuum 1.99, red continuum 2.54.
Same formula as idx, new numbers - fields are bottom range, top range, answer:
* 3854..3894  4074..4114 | 1.46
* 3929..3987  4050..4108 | 1.64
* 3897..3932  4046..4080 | 1.43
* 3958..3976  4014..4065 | 1.98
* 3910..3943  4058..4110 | 1.78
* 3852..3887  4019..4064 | 1.37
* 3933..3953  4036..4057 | 1.68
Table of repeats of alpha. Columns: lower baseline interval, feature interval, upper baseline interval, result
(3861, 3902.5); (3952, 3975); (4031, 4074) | 0.43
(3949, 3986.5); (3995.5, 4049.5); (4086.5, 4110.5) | -0.19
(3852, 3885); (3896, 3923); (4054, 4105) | 0.01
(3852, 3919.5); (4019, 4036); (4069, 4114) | -0.06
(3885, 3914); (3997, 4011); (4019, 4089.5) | -0.05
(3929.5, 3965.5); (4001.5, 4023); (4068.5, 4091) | -0.23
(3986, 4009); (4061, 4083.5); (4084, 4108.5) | 0.01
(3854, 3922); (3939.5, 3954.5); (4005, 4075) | 0.12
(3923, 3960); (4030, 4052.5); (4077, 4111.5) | -0.12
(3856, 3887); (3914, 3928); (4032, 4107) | 0.12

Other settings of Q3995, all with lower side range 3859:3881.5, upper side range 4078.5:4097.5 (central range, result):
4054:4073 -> 0.8 angstrom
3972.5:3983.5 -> 1.3 angstrom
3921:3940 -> 9.1 angstrom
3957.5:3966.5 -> 2.7 angstrom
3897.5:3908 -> 0.5 angstrom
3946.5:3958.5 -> 0.4 angstrom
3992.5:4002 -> -0.1 angstrom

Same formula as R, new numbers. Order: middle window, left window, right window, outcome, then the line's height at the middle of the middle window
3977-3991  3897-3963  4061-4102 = -0.16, 2.05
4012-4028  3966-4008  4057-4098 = -0.15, 2.27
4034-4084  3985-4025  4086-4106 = -0.01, 2.5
